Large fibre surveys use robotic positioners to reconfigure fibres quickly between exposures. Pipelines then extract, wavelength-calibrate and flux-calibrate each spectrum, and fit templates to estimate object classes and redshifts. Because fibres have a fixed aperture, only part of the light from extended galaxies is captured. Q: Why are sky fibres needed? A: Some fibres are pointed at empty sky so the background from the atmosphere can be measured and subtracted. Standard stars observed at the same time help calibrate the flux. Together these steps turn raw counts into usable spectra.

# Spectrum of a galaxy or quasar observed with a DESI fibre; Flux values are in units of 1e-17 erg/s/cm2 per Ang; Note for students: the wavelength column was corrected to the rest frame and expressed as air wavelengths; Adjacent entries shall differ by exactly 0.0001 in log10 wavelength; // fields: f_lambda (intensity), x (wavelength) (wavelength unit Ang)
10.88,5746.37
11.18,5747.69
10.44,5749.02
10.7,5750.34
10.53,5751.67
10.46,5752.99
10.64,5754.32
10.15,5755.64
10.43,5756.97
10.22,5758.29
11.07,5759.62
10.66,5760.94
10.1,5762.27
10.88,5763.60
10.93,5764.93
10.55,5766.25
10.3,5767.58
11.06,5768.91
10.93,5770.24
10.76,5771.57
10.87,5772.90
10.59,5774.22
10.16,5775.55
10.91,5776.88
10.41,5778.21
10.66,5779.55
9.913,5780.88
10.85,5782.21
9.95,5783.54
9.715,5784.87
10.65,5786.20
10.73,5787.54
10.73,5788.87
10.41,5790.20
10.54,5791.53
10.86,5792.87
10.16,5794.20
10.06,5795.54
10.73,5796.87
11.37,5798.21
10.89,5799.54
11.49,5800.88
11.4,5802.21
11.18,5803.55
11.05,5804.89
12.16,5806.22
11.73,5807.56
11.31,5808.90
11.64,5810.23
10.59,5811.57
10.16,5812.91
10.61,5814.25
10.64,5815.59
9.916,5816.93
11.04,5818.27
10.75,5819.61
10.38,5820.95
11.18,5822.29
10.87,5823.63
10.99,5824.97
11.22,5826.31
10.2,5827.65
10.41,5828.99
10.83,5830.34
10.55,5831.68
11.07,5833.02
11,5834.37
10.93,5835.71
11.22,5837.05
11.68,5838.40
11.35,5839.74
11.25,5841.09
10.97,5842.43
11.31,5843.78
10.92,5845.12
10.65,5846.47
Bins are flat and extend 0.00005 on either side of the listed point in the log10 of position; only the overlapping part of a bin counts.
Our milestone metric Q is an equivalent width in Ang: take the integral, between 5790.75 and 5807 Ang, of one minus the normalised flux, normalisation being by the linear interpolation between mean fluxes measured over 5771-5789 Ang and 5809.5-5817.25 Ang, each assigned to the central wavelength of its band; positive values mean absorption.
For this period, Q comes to -0.7 Ang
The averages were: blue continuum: 10.5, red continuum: 10.6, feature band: 11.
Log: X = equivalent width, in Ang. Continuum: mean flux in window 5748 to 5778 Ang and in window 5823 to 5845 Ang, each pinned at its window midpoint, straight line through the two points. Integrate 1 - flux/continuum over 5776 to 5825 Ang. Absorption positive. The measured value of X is 0.2 Ang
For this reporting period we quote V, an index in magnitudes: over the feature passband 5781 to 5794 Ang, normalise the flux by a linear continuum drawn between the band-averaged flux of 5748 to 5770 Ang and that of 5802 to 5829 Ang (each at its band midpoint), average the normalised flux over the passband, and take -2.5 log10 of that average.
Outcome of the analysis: 0.030 mag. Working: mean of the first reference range 10.6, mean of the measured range 10.5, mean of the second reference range 10.9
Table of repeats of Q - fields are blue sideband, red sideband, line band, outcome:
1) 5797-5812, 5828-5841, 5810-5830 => 0.84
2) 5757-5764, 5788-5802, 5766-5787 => 0.26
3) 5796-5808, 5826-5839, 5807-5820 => 0.37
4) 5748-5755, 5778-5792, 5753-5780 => -0.27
